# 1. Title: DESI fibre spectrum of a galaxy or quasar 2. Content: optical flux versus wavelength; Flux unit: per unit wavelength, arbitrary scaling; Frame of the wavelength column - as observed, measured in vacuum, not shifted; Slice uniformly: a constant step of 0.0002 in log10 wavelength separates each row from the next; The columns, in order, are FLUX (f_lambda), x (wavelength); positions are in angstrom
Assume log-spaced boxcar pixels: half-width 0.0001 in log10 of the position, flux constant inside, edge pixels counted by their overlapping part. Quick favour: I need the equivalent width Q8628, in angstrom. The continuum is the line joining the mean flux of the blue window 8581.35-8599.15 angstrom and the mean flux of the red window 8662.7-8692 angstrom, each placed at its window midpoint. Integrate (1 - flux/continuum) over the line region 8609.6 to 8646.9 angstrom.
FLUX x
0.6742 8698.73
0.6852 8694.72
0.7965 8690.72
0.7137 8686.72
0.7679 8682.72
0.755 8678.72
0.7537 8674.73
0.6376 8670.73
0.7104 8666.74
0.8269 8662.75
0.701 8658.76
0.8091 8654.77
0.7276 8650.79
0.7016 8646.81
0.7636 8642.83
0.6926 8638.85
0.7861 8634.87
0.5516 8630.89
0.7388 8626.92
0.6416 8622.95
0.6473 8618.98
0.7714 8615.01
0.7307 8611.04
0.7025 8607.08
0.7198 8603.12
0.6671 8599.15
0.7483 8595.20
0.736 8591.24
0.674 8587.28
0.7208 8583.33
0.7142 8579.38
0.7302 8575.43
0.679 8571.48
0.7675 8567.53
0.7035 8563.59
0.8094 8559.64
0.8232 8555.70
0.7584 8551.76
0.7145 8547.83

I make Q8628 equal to 1.2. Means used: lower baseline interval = 0.714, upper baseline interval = 0.739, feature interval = 0.702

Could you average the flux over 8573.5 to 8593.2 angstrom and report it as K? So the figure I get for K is 0.715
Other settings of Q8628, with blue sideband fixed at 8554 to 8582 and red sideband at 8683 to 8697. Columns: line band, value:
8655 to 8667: -0.38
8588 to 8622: 1.40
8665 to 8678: 0.54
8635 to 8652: 0.25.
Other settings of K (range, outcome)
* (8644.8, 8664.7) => 0.753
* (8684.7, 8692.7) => 0.755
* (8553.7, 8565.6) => 0.778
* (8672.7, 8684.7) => 0.758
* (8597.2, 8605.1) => 0.693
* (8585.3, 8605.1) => 0.709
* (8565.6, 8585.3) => 0.722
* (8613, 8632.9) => 0.67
